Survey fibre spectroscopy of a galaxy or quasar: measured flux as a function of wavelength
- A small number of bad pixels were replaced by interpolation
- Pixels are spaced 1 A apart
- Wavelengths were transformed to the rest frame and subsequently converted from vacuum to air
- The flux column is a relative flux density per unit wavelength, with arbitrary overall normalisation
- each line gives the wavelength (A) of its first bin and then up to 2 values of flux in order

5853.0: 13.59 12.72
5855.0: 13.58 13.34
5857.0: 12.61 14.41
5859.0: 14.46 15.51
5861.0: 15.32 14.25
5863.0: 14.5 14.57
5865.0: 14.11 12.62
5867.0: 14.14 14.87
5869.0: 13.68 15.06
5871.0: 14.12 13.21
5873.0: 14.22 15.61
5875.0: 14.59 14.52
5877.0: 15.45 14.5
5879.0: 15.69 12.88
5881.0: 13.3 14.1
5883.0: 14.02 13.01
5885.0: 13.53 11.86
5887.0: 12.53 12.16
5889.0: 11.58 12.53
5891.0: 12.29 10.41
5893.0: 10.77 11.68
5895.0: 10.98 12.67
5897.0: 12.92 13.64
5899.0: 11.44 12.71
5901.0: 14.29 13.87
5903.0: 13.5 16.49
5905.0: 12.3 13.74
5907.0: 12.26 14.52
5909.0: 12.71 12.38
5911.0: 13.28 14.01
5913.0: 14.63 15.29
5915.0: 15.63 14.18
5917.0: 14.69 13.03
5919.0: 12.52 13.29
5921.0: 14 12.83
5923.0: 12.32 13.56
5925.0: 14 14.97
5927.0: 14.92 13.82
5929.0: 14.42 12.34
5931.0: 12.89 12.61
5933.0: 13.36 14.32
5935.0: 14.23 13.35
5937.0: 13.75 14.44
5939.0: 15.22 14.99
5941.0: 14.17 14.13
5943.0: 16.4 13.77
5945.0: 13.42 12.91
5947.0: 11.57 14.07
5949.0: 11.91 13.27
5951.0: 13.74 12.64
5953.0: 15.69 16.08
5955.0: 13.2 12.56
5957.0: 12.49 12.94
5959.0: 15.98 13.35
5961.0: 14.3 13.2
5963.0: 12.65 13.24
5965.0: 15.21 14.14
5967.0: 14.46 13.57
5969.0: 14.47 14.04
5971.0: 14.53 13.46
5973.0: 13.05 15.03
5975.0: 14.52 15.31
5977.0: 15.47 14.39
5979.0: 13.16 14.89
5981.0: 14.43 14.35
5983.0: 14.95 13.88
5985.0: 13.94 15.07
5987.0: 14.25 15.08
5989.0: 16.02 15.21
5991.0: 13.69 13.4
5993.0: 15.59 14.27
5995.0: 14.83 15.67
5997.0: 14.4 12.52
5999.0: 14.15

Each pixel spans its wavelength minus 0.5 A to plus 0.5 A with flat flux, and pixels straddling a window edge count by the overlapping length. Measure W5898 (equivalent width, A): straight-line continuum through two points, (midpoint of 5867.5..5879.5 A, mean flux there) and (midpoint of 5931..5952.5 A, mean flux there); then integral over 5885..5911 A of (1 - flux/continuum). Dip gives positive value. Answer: 2.9 A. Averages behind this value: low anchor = 14.6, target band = 12.7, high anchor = 13.7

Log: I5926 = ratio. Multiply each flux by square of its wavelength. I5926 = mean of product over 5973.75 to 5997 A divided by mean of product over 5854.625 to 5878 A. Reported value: 1.1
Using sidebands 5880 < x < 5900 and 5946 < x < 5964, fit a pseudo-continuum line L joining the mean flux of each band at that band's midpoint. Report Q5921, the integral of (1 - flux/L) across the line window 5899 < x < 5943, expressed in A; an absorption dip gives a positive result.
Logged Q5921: -3.0 A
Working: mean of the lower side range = 12.4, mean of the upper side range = 13.5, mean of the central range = 13.8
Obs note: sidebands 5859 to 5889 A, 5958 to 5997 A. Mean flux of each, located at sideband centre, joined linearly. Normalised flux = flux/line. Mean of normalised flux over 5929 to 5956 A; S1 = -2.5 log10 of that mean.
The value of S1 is 0.04 mag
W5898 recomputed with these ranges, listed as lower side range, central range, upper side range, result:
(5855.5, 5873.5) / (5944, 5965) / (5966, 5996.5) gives 1.32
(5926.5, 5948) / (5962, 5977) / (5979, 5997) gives 0.23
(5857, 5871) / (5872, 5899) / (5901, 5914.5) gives 1.87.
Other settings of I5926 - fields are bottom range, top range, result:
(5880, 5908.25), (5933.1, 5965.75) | 1.10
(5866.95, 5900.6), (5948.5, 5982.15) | 1.09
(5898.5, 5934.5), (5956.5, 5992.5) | 1.06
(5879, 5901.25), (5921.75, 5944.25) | 1.13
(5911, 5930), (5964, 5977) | 1.04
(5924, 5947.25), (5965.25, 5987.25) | 1.04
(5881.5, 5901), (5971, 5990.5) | 1.21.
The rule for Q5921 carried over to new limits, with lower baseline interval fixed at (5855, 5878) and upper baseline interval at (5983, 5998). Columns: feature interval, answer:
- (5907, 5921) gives 0.6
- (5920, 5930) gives 0.5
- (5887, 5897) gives 1.8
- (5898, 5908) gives 0.6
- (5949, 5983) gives 1.2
